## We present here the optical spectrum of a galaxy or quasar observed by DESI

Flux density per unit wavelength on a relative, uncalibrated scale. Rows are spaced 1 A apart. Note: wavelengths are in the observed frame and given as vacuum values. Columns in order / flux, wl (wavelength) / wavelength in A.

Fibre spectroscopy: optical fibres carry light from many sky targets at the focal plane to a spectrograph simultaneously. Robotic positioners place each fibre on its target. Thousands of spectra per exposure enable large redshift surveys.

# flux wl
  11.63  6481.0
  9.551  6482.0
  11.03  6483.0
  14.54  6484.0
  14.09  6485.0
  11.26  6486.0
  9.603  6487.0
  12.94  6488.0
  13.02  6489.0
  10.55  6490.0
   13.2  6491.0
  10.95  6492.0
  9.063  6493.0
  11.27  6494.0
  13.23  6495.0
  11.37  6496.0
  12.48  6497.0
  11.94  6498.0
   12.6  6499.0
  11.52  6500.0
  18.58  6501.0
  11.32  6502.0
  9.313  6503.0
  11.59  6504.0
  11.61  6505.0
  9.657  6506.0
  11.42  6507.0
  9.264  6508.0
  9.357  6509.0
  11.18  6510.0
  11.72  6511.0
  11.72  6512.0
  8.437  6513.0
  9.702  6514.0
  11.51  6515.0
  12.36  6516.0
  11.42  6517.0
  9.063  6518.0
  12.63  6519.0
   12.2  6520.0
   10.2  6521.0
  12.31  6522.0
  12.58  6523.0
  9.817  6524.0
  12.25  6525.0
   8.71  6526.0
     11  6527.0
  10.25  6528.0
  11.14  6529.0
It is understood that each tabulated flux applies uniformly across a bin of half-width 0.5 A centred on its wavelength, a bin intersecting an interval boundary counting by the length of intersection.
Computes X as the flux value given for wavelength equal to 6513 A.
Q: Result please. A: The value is 8.437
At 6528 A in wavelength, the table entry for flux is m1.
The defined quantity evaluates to 10.25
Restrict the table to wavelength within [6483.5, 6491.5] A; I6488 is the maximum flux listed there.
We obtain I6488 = 14.54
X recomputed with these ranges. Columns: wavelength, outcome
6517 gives 11.42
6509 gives 9.357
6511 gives 11.72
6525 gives 12.25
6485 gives 14.09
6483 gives 11.03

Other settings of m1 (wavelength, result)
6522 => 12.31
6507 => 11.42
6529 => 11.14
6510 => 11.18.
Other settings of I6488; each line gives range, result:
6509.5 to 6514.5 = 11.72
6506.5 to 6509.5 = 11.42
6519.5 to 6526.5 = 12.58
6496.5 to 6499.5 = 12.6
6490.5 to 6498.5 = 13.23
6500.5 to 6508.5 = 18.58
